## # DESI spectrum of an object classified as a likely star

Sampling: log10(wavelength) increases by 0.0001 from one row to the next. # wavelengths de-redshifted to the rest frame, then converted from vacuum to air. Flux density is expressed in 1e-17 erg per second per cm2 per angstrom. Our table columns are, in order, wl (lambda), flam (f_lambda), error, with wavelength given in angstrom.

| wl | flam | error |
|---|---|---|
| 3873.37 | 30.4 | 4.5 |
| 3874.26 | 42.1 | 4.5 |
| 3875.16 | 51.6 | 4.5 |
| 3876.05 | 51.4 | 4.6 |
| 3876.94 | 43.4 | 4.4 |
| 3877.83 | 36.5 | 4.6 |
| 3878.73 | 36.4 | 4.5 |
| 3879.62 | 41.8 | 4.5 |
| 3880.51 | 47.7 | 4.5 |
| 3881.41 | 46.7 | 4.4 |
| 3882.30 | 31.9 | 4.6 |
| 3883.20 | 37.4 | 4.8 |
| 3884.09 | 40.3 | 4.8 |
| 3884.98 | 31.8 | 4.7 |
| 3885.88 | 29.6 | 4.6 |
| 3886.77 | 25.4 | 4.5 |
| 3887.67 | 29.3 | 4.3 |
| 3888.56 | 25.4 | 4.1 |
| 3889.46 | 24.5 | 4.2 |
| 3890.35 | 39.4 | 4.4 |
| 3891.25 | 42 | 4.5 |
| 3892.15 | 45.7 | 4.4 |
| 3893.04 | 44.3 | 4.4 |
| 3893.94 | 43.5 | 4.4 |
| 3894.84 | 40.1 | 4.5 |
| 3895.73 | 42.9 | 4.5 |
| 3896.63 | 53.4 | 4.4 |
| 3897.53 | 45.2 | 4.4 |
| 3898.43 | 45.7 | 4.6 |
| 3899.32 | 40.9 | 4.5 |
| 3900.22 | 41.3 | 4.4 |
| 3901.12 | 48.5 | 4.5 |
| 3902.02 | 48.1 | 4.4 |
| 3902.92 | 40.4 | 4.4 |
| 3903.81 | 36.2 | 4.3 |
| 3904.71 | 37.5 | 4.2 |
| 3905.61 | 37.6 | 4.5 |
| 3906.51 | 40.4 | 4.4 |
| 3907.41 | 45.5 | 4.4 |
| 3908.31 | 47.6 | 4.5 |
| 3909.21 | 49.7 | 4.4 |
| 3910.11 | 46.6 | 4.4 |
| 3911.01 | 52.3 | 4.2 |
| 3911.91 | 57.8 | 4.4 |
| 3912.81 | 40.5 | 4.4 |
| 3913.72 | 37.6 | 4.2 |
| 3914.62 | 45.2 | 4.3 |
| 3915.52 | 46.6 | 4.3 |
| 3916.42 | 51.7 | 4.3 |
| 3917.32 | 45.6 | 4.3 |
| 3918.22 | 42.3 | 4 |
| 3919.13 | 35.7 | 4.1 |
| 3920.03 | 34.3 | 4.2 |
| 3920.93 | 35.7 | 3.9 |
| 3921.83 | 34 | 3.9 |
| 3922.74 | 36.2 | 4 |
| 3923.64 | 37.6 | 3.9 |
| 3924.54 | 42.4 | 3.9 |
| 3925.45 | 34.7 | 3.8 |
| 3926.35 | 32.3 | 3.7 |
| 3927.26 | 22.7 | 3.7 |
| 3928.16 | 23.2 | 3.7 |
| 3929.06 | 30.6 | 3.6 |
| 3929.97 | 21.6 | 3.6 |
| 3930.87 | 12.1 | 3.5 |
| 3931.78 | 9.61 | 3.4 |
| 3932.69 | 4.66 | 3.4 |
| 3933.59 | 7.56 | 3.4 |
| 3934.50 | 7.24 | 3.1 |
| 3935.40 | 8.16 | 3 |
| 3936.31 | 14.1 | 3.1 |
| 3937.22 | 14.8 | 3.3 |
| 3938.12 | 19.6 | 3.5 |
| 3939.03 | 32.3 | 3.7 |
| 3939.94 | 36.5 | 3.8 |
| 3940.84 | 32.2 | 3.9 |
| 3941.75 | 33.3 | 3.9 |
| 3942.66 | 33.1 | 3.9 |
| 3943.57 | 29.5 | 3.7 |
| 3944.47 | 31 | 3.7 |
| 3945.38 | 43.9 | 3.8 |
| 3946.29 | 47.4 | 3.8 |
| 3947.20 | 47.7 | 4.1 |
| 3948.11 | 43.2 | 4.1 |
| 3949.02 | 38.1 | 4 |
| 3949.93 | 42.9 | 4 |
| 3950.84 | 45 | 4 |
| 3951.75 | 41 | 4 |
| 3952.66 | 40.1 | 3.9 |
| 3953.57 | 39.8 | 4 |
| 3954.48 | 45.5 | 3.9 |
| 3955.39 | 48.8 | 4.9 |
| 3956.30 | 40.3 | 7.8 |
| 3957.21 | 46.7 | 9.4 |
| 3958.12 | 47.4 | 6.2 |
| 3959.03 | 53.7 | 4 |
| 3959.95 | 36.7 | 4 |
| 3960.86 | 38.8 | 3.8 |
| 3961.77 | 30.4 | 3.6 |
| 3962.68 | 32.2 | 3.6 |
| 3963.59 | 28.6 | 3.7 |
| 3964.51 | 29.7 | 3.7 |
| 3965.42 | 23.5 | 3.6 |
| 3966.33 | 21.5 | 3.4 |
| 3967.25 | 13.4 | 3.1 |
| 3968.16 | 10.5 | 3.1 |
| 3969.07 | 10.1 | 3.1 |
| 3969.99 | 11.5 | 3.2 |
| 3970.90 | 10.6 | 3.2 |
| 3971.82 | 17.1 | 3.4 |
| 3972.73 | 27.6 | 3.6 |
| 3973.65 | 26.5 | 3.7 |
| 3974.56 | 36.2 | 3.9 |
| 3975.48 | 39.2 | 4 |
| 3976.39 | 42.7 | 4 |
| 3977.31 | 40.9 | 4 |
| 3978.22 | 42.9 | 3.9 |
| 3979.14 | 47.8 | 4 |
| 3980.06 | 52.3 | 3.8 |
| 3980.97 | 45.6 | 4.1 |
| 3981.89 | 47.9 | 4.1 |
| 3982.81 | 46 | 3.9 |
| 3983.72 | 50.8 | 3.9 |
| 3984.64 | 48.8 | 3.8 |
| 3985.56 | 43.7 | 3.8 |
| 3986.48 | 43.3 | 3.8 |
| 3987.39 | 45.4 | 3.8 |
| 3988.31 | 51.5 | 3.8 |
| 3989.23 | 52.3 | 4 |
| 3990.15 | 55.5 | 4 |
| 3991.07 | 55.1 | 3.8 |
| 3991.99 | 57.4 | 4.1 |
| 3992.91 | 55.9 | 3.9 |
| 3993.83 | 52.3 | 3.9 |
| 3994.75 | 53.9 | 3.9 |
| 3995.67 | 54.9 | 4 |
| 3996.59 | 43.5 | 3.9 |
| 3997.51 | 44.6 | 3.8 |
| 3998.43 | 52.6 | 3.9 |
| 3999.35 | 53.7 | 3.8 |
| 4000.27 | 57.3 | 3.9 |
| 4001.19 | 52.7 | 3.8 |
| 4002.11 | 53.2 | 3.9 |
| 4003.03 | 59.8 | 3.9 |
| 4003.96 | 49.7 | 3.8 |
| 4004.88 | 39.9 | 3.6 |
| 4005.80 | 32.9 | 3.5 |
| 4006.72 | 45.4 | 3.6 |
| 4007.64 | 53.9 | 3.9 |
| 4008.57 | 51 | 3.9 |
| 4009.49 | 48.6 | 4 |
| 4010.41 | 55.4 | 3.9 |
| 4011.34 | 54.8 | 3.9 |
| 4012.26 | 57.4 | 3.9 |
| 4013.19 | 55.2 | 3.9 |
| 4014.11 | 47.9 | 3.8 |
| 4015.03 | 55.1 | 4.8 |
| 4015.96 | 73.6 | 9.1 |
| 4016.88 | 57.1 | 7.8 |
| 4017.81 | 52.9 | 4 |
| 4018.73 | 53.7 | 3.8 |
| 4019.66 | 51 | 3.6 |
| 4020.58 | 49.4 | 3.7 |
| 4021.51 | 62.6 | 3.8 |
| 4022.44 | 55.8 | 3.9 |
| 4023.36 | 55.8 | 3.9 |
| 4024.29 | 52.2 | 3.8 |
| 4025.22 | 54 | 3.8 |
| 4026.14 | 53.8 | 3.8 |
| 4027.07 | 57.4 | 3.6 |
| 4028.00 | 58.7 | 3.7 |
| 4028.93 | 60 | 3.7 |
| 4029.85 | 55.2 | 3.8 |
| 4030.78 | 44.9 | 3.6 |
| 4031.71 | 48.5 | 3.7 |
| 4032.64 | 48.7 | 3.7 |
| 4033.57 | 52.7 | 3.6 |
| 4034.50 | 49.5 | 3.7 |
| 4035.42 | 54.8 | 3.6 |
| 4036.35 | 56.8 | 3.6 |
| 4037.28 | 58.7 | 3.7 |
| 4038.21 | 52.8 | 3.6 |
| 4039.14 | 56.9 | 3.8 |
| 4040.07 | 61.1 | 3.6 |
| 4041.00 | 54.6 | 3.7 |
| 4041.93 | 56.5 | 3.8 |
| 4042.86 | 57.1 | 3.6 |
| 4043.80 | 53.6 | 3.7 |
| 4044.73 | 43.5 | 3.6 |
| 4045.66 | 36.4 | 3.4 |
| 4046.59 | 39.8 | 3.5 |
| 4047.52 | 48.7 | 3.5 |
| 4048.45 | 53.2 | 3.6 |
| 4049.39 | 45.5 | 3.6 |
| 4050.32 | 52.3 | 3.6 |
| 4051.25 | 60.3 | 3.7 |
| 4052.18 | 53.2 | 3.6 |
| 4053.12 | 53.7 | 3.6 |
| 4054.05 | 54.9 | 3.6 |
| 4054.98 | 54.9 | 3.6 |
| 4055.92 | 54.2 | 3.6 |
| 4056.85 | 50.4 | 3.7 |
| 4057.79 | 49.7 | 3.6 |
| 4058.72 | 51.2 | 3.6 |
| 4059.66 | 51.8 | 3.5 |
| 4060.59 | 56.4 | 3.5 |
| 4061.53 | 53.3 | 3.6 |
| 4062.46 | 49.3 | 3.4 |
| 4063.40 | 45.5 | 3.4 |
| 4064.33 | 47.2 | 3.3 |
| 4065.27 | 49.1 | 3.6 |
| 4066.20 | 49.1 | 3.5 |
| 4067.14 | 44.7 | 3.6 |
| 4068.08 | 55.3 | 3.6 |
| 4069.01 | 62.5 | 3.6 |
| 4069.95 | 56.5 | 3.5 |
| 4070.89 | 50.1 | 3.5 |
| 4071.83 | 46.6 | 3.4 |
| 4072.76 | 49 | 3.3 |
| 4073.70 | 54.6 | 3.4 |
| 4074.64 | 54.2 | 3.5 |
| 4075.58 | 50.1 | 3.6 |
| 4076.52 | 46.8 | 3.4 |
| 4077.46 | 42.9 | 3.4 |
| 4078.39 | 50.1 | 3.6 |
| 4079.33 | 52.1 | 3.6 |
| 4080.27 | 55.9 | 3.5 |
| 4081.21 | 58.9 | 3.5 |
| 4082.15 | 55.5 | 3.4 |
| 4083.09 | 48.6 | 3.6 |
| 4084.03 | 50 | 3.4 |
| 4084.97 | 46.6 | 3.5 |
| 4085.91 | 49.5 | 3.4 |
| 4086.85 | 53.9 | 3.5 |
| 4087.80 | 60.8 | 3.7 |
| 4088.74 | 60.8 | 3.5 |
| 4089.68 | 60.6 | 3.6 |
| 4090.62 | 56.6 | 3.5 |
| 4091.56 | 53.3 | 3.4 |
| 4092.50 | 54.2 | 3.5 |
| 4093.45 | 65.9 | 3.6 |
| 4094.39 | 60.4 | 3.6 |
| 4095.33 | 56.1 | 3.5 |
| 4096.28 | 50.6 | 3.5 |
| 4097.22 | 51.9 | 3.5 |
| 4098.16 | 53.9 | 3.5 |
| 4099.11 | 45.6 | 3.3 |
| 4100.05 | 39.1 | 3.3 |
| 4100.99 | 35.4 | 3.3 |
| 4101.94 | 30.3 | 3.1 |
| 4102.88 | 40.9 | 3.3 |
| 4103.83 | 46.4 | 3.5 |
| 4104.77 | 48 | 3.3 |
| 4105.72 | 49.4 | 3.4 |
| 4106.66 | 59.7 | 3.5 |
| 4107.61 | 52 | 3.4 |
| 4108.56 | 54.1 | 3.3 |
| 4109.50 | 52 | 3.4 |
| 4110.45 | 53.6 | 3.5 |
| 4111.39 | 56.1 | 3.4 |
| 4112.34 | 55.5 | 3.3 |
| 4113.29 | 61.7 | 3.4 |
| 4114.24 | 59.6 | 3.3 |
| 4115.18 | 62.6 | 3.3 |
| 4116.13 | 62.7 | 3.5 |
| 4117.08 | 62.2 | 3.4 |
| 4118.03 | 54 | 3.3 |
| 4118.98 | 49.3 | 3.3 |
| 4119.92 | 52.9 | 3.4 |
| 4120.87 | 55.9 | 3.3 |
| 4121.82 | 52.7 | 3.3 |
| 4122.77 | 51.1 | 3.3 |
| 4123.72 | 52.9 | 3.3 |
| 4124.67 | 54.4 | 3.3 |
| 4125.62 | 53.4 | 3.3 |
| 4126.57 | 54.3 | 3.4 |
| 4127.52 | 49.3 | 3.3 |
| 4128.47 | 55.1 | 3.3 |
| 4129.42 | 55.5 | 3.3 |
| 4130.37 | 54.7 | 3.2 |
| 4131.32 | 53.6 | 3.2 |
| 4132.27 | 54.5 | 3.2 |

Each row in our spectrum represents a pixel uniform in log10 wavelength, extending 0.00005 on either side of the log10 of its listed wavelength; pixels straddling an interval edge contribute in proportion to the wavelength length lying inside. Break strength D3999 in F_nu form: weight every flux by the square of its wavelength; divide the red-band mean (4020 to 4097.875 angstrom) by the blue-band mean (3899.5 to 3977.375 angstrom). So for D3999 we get 1.66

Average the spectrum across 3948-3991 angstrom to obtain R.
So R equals 37.9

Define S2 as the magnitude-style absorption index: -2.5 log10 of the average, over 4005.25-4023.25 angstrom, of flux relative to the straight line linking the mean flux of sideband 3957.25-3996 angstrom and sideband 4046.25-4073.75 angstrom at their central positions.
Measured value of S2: -0.19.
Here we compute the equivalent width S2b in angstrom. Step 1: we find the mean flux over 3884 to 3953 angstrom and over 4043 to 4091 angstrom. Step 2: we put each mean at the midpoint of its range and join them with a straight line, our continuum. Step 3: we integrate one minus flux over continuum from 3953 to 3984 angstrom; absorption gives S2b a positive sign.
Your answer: 4.8 angstrom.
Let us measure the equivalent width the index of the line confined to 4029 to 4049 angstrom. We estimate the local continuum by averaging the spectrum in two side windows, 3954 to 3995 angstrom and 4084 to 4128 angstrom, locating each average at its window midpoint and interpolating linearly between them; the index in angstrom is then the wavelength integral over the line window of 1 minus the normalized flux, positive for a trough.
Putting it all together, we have -2.6 angstrom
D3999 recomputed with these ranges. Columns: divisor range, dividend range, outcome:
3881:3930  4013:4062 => 1.44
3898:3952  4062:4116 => 1.60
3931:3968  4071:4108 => 1.73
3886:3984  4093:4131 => 1.62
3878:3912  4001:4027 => 1.38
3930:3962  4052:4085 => 1.68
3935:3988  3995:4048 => 1.54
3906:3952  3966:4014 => 1.33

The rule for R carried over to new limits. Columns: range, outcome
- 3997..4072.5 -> 52.5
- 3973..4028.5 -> 50.6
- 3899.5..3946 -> 34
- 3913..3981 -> 32.5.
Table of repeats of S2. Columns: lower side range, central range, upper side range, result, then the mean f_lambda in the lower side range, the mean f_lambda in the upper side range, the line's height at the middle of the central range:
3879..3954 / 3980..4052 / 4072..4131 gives -0.16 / 36.2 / 52.8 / 45.2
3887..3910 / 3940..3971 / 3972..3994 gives 0.26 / 41.3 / 45.7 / 44.3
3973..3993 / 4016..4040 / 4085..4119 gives -0.12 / 46.4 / 53.3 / 49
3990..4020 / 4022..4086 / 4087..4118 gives 0.02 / 52.6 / 53.5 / 53.1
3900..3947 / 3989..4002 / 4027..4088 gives -0.21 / 34.2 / 52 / 43.8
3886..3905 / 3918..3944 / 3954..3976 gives 0.33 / 39.8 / 30.3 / 35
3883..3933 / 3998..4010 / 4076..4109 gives -0.12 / 37.8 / 51.3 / 44.8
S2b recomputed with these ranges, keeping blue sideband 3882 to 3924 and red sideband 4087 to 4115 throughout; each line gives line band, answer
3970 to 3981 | 2.6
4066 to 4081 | -0.1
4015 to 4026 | -1.9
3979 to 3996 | -1.8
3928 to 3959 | 8.4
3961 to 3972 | 5.9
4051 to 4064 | -0.7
